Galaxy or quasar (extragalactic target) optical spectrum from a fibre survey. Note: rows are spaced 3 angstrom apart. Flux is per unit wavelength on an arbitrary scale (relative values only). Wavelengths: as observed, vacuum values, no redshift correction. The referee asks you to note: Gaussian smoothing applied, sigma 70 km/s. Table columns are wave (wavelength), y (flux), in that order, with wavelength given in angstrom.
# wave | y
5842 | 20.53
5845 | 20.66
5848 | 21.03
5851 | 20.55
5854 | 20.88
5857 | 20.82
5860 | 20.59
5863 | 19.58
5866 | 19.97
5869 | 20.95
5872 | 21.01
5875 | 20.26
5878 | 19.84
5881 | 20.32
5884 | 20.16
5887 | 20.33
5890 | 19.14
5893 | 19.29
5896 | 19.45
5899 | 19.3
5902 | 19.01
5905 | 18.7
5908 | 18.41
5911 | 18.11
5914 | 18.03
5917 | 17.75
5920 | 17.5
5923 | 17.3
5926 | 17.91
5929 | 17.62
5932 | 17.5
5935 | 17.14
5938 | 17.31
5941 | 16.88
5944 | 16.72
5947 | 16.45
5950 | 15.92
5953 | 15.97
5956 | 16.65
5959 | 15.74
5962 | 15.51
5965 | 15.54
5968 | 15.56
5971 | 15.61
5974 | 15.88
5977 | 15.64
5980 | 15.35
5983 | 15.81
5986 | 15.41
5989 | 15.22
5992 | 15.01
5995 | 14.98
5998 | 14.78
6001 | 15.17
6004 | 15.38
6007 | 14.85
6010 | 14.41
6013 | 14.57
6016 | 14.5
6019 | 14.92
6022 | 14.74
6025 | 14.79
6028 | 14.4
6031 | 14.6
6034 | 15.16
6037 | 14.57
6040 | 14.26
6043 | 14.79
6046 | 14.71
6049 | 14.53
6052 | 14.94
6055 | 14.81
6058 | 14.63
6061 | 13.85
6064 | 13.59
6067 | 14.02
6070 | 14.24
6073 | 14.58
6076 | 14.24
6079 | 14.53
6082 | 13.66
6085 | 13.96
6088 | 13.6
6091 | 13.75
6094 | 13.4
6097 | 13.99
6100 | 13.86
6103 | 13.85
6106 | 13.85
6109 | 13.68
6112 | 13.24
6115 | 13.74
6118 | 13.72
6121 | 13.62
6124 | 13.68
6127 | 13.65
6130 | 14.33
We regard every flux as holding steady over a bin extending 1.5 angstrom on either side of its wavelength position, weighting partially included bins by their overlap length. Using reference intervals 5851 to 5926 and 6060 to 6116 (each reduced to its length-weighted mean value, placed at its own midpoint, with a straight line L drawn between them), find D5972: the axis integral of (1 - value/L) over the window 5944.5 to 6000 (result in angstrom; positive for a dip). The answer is 4.8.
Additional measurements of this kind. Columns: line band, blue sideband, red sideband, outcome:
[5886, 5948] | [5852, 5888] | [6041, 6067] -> 2.6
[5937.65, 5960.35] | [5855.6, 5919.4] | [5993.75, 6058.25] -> 1.3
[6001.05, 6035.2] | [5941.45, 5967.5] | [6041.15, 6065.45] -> 0.6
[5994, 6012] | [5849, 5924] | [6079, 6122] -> 1.6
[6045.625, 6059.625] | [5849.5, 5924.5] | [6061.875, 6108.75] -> 0.1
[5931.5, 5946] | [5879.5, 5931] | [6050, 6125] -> 0.6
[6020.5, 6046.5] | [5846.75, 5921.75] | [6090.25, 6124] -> 1.6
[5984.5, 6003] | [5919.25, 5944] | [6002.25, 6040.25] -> 0.5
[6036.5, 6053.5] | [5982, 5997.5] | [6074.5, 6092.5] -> -0.2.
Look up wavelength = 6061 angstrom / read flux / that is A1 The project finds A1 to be 13.85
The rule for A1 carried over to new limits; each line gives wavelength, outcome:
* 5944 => 16.72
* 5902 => 19.01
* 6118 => 13.72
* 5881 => 20.32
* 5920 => 17.5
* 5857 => 20.82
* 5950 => 15.92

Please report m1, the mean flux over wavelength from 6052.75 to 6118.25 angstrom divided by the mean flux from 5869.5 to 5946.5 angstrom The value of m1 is 0.75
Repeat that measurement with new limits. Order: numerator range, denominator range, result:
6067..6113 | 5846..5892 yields 0.68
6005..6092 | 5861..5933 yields 0.76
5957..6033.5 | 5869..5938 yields 0.80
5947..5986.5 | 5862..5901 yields 0.79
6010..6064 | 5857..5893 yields 0.72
